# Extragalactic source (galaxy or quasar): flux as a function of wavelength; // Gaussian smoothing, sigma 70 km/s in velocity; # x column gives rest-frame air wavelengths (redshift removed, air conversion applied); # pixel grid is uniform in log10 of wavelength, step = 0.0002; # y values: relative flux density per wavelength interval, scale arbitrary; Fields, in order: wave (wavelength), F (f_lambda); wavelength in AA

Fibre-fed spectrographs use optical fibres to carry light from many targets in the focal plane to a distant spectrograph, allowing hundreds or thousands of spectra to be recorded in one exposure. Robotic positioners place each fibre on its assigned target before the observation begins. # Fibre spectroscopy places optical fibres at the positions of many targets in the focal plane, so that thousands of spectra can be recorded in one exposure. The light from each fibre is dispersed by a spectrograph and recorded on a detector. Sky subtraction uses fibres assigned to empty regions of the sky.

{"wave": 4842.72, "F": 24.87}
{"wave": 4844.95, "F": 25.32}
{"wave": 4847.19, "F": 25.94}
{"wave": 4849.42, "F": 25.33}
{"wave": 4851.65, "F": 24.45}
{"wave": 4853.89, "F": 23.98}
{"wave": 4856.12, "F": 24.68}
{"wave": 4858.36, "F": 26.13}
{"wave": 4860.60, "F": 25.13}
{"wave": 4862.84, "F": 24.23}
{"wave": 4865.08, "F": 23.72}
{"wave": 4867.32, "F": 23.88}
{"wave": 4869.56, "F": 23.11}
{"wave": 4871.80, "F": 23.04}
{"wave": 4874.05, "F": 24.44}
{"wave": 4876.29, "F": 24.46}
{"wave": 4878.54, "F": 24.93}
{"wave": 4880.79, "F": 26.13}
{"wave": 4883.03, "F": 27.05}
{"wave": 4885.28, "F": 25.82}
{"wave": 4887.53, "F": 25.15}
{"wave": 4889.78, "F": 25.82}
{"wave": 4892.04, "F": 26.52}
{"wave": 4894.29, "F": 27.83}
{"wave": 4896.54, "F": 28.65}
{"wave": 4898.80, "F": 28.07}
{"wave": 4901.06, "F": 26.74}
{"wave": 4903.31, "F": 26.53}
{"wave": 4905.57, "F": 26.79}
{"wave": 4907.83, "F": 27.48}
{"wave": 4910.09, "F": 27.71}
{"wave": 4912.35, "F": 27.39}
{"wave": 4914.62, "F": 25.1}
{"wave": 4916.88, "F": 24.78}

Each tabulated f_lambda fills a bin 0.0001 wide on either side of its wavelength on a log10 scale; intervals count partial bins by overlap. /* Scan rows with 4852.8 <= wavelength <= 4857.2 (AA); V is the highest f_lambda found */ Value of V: 24.68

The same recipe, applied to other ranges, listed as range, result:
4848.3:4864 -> 26.13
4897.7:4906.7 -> 28.07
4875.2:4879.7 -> 24.93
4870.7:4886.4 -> 27.05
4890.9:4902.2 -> 28.65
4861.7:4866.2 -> 24.23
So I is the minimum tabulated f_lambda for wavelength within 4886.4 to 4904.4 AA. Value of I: 25.15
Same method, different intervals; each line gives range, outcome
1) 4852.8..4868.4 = 23.72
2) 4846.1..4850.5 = 25.33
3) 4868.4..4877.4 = 23.04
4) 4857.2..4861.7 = 25.13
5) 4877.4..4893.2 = 24.93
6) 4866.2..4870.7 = 23.11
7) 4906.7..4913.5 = 27.39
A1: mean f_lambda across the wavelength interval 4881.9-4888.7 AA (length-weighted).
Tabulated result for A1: 26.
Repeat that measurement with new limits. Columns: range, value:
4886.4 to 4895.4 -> 26.3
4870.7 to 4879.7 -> 24.2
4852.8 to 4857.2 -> 24.4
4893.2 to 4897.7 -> 28.2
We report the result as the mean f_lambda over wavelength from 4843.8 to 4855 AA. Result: 25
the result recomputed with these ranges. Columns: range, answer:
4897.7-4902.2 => 27.4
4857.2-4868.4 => 24.6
